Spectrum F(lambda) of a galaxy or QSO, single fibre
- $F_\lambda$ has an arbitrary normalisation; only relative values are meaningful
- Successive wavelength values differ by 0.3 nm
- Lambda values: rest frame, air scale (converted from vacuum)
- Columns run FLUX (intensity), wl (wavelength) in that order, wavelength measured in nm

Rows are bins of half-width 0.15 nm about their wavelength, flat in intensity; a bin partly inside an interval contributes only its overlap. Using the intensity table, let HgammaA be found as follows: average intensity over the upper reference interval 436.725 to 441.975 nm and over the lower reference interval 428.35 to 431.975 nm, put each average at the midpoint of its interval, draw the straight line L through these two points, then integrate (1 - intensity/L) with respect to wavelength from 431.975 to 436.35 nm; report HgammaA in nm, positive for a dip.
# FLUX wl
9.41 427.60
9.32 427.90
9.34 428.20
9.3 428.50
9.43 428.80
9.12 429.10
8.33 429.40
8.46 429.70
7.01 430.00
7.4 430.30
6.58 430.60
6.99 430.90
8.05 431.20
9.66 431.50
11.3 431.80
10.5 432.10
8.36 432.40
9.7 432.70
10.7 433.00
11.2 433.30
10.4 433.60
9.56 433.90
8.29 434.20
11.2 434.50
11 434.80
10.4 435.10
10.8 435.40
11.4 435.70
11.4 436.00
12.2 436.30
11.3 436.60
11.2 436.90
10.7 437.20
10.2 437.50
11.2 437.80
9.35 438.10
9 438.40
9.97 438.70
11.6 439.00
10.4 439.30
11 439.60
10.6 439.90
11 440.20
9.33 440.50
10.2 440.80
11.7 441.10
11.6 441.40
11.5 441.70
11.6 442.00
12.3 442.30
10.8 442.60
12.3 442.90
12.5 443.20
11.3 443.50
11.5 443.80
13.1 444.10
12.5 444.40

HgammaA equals -0.465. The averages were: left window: 8.48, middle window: 10.4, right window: 10.6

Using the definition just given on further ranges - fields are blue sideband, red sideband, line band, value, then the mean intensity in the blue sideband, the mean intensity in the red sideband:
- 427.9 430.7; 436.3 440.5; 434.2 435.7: -0.14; 8.41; 10.6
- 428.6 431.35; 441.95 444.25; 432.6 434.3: -0.20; 7.95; 11.9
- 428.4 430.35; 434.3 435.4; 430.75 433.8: 0.00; 8.47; 10.7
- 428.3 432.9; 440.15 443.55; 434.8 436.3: -0.19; 8.71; 11.4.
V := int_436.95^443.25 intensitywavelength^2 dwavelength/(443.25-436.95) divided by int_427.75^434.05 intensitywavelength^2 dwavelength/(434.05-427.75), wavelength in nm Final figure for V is 1.2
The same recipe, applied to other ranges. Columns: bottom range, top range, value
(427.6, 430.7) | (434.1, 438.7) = 1.29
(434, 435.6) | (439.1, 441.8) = 1.07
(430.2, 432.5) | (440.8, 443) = 1.41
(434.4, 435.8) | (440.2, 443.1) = 1.06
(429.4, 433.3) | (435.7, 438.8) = 1.25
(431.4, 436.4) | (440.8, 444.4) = 1.17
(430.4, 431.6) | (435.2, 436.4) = 1.51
